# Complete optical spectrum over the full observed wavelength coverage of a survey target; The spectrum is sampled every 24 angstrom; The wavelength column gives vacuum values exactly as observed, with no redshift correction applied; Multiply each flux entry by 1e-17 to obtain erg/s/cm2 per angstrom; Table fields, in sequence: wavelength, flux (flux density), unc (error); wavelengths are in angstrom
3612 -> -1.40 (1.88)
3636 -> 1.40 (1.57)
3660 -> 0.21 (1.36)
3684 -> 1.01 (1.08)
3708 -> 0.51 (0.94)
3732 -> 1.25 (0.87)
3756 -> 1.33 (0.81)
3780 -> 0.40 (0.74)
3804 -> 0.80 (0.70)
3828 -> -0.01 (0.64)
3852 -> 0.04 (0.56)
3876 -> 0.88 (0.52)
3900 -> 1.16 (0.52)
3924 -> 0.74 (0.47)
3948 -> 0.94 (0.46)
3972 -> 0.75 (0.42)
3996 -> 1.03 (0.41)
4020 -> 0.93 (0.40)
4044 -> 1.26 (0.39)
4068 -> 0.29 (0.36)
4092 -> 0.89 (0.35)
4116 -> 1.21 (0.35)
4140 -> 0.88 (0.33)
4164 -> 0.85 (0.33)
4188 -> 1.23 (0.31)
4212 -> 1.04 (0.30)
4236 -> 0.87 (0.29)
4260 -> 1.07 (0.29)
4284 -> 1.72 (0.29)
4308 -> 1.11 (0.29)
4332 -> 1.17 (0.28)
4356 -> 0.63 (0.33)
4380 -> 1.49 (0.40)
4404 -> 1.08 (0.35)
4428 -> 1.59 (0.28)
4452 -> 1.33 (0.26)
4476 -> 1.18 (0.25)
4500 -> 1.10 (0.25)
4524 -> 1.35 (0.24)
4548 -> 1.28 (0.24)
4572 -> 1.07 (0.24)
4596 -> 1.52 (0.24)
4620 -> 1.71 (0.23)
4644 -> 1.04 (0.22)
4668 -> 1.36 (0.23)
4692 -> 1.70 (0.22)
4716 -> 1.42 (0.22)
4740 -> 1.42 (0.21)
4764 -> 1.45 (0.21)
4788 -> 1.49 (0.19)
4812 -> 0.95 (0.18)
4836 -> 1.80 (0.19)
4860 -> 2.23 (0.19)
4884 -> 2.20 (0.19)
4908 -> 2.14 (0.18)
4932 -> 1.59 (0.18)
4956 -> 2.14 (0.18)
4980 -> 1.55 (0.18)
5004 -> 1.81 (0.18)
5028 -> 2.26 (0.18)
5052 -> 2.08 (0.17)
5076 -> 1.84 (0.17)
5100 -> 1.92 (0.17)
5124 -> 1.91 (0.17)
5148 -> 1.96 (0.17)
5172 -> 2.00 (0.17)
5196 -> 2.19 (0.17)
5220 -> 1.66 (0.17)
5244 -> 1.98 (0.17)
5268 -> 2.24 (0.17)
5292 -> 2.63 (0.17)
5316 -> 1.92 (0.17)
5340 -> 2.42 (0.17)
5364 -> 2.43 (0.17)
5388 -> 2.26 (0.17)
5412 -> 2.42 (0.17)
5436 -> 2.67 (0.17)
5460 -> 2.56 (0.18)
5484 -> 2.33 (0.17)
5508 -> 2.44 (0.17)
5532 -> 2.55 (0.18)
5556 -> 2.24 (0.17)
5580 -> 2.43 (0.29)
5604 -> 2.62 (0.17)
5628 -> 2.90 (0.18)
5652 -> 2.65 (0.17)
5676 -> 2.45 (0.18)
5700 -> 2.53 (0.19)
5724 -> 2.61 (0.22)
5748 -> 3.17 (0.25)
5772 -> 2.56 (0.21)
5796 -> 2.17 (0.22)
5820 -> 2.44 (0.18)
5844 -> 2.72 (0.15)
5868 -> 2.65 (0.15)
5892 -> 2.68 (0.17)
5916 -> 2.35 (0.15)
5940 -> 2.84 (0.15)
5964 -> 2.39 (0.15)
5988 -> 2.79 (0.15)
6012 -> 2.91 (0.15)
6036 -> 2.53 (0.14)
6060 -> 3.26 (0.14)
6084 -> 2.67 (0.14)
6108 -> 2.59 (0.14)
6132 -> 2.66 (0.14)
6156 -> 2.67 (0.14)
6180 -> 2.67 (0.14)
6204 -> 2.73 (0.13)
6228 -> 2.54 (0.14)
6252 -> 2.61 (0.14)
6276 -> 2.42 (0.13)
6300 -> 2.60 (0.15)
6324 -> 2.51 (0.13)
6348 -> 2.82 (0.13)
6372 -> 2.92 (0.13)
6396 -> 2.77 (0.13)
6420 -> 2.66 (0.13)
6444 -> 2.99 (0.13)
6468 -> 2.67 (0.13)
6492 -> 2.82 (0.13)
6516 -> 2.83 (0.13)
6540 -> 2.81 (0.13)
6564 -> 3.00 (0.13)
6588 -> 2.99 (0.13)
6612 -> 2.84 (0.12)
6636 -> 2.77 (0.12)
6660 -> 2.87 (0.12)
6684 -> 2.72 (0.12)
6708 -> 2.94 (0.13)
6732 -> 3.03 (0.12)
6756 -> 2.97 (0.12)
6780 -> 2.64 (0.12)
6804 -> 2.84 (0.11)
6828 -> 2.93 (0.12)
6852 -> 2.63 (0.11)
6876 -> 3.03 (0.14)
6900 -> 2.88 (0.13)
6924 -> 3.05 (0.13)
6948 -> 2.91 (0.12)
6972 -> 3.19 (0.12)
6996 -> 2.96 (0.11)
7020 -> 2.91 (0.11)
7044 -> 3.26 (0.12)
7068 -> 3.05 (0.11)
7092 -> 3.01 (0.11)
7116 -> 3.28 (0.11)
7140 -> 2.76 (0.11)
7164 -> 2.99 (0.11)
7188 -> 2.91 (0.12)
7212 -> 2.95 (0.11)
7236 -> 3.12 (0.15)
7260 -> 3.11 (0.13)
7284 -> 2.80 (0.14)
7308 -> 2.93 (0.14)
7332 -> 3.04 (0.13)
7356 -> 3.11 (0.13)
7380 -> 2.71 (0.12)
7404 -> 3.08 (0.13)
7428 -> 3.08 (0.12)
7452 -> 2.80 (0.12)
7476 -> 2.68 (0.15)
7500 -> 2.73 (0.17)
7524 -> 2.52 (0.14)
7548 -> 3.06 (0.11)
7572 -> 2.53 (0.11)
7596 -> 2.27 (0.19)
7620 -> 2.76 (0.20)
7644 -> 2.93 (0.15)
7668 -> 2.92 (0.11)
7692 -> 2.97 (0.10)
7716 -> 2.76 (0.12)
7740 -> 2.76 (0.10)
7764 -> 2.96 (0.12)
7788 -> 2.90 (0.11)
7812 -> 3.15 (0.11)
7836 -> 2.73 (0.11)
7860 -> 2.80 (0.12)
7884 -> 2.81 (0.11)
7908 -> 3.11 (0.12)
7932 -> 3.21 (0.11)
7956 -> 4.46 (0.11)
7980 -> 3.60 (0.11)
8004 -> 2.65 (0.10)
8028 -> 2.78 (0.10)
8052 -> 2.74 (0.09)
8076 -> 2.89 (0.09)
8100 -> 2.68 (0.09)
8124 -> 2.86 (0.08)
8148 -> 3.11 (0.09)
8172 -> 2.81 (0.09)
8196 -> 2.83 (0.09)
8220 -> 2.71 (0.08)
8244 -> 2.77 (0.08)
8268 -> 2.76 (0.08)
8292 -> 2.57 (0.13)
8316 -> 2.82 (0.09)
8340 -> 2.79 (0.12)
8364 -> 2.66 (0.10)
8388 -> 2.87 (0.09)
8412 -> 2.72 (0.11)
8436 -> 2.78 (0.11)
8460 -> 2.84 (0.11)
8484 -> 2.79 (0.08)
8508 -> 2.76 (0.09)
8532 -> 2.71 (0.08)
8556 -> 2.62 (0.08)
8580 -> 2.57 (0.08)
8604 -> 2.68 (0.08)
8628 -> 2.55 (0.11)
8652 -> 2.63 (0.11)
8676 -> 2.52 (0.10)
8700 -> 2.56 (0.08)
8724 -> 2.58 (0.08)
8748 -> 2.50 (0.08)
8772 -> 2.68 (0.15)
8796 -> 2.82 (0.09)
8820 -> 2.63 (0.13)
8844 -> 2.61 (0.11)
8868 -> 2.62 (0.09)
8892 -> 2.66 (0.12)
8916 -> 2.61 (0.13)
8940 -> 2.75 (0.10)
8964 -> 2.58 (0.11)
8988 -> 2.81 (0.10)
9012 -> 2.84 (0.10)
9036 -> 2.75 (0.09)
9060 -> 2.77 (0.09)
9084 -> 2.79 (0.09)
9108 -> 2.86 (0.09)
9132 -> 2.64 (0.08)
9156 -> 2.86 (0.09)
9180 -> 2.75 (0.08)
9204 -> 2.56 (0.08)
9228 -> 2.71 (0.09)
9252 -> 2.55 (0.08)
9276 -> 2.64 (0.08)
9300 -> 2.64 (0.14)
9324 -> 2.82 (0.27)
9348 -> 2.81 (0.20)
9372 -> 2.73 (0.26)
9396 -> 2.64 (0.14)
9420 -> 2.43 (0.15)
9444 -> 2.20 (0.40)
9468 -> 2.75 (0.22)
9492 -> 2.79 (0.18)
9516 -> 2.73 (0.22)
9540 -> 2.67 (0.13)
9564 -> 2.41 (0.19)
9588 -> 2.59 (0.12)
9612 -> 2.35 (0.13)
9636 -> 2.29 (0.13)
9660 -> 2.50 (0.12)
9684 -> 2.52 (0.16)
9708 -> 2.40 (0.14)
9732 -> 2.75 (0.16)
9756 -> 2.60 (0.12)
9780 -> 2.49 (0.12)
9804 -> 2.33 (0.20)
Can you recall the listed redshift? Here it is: 0.212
